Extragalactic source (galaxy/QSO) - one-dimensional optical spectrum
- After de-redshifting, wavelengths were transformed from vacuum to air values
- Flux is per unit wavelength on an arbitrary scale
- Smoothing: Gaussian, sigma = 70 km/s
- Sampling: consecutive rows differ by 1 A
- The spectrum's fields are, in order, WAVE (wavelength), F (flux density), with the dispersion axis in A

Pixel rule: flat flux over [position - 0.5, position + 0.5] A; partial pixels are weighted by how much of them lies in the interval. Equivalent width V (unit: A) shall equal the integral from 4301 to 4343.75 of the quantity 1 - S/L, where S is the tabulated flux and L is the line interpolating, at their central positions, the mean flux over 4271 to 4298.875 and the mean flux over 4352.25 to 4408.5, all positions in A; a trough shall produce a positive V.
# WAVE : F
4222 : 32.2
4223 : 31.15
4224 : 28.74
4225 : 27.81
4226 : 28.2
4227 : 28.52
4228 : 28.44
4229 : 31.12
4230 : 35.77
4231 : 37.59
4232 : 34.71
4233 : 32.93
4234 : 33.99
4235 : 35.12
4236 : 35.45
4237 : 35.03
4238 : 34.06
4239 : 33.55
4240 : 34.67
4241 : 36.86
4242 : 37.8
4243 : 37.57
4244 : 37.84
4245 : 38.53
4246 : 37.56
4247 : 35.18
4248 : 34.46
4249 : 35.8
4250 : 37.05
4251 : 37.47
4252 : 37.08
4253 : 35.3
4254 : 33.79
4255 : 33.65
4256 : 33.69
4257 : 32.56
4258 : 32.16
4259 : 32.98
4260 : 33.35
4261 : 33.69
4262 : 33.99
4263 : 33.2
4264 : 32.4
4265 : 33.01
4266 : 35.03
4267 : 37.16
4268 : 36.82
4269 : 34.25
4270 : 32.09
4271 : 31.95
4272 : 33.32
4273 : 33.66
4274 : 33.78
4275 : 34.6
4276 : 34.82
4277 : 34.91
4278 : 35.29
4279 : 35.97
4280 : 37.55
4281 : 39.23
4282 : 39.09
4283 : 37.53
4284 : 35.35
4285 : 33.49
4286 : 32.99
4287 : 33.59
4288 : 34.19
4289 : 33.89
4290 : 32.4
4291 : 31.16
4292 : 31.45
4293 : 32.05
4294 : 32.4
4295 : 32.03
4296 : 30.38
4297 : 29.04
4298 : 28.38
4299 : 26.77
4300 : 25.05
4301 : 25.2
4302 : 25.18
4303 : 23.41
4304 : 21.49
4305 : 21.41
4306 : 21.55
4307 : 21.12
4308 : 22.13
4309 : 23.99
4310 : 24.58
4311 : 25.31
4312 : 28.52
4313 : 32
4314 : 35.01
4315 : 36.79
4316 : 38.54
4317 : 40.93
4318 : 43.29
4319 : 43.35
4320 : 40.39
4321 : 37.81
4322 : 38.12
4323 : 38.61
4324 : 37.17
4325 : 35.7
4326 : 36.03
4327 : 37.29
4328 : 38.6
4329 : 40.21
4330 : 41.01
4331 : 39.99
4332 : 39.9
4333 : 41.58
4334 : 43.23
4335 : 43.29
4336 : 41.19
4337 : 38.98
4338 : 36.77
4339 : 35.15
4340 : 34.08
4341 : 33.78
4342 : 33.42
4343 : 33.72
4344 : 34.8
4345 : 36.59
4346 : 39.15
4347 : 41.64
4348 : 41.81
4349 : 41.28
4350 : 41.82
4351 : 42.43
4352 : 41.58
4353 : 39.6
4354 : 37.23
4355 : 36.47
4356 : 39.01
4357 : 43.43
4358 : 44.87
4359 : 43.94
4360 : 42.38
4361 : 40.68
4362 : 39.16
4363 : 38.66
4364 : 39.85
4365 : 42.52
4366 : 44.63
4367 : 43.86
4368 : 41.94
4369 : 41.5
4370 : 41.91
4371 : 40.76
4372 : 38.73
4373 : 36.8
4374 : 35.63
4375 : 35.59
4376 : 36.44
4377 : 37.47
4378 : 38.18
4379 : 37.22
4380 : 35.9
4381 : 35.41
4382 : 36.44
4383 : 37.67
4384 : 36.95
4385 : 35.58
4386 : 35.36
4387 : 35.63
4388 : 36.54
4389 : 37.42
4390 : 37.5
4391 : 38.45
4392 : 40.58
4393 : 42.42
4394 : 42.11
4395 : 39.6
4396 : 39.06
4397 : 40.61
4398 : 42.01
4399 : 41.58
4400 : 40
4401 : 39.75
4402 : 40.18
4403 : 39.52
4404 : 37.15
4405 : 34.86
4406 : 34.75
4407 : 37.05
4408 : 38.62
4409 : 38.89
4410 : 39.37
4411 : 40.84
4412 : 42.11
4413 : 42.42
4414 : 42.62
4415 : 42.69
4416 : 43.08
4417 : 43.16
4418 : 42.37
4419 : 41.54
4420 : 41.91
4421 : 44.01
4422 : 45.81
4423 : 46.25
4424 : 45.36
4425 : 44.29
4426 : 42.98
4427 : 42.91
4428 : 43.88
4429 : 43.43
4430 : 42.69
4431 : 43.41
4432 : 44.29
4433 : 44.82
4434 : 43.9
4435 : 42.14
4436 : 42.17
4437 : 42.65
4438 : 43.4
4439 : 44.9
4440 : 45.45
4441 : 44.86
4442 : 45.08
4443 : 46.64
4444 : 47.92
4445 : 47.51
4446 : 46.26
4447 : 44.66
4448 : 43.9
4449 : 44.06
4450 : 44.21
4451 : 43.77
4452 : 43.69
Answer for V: 1.89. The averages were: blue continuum 33.7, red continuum 39.1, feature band 34.3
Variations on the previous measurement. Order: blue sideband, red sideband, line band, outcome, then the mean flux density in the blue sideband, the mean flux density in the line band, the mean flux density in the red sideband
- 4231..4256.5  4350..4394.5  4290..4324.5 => 6.17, 35.6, 30.7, 39.3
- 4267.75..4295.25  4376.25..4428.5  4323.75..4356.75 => -1.46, 34.3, 38.7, 39.9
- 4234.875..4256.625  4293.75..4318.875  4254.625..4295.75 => -2.20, 35.8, 34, 28.8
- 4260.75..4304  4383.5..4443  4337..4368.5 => -1.86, 32.7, 39.5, 41.3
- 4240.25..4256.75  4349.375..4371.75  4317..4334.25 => 0.06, 36.1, 39.5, 41.3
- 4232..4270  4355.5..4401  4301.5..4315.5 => 4.20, 35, 25.9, 39.4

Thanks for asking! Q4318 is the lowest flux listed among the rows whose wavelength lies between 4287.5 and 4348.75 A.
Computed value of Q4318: 21.12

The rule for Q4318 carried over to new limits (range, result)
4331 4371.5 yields 33.42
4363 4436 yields 34.75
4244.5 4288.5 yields 31.95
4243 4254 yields 33.79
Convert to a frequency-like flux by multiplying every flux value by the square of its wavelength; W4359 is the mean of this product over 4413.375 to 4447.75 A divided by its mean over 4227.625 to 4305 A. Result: 1.42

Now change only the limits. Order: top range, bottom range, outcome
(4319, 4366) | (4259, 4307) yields 1.26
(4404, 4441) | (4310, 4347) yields 1.18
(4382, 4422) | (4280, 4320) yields 1.34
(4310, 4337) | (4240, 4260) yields 1.11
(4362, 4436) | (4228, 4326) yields 1.28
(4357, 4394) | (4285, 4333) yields 1.24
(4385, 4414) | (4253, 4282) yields 1.21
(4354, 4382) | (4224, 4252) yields 1.22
